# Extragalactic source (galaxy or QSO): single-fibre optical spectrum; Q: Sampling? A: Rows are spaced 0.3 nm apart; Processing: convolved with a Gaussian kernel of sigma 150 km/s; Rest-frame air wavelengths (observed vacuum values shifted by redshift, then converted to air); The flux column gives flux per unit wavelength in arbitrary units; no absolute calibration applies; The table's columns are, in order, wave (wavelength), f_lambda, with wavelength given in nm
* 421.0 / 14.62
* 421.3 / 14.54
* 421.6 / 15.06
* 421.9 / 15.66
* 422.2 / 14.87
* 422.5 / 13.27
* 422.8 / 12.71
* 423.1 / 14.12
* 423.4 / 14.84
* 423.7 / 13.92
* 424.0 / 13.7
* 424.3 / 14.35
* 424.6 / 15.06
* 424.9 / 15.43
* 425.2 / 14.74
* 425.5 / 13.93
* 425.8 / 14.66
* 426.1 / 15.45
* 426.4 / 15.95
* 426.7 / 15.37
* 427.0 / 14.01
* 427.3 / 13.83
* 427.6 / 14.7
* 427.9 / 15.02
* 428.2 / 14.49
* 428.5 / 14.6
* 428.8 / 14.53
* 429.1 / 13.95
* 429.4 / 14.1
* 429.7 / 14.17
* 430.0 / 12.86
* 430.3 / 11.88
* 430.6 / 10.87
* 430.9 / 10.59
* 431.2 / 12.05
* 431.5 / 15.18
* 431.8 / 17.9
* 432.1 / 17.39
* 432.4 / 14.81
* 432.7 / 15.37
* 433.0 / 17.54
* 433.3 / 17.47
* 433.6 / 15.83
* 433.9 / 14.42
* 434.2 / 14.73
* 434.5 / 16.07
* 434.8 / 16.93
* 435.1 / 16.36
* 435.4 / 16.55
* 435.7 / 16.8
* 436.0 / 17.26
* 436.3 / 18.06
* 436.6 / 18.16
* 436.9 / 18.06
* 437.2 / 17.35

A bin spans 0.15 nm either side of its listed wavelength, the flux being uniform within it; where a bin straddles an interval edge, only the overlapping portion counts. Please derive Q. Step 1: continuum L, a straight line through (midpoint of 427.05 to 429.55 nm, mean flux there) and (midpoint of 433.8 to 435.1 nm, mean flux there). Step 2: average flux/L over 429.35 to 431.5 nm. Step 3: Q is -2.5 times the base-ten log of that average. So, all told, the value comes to 0.187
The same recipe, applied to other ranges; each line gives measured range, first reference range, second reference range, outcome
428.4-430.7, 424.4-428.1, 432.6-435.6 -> 0.150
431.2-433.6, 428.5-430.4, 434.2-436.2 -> -0.071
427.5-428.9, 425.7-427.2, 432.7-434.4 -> 0.044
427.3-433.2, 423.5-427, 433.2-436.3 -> 0.090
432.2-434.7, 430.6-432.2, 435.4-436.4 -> -0.020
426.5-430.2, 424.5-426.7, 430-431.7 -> -0.051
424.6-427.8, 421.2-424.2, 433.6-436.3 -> 0.000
